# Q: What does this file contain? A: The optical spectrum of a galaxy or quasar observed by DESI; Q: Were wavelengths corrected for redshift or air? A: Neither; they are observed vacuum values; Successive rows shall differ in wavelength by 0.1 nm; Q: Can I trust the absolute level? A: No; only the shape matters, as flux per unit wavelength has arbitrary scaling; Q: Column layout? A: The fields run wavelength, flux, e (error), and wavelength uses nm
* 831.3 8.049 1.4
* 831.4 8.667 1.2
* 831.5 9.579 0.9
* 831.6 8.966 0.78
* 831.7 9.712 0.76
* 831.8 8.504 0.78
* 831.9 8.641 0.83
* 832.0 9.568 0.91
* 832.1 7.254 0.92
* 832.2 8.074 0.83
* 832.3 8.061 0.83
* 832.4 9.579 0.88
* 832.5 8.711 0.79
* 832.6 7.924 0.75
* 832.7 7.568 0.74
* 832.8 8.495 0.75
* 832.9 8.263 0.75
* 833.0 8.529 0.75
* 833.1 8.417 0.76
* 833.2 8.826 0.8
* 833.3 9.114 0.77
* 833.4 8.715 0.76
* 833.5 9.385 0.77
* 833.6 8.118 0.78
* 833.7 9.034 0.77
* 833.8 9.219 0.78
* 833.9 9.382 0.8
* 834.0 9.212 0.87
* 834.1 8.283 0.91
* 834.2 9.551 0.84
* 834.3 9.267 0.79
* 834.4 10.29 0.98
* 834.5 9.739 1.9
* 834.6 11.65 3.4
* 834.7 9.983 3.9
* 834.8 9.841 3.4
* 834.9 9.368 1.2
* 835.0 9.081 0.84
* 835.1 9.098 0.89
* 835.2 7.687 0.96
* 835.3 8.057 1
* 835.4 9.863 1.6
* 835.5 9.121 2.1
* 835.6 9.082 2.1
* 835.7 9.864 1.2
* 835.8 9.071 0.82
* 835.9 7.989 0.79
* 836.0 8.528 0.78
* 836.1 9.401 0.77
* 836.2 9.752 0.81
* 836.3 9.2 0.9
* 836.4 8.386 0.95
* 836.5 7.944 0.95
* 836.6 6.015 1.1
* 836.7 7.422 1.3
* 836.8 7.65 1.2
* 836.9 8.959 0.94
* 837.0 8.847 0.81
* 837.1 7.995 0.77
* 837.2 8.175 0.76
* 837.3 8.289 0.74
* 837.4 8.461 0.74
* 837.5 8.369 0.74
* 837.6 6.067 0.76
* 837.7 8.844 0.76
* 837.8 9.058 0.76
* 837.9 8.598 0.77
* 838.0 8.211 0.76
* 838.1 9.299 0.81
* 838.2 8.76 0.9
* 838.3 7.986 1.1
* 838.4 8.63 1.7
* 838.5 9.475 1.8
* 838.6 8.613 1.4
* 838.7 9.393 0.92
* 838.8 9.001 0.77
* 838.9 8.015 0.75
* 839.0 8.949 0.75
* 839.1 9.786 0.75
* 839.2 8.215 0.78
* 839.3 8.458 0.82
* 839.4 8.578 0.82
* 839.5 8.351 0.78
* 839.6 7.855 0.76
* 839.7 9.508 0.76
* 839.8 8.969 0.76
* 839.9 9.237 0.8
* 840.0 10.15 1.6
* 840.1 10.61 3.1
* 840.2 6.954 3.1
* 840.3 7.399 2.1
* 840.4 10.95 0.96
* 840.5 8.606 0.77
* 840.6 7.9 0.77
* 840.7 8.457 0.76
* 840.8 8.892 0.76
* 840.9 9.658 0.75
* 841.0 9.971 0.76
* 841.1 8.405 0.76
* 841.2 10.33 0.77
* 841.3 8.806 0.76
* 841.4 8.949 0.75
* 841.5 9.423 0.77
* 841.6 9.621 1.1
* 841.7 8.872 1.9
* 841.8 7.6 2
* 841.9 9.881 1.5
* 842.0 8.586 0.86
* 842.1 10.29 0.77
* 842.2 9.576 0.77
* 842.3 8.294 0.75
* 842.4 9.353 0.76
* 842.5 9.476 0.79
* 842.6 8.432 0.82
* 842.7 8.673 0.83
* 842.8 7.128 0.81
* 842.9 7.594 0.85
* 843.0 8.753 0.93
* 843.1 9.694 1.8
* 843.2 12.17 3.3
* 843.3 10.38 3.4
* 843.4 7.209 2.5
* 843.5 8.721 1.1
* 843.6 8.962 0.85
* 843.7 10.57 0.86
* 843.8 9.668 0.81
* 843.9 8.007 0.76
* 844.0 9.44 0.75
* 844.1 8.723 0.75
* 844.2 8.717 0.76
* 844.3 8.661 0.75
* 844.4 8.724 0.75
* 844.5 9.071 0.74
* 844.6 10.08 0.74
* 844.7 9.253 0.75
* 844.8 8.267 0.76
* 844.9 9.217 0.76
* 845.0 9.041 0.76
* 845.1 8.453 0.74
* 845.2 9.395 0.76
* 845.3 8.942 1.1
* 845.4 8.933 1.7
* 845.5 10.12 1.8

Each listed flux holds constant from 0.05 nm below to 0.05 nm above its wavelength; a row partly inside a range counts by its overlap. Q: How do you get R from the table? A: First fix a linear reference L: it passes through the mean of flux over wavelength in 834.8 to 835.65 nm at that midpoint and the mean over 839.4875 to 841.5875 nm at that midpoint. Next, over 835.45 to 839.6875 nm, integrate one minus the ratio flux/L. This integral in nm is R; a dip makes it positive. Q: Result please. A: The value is 0.21 nm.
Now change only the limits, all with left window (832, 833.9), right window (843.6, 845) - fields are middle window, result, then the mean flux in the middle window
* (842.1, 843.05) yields 0.04 nm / 8.68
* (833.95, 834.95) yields -0.13 nm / 9.72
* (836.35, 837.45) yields 0.09 nm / 8.01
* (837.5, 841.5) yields 0.03 nm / 8.82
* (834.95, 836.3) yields -0.04 nm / 8.98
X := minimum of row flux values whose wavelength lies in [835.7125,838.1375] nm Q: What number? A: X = 6.015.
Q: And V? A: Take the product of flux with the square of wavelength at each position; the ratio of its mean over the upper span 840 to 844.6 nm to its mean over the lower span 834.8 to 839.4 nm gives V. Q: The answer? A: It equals 1.1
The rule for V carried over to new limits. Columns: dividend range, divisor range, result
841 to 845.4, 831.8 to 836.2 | 1.03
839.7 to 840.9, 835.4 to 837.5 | 1.06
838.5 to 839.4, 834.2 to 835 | 0.90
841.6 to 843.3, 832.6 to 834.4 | 1.05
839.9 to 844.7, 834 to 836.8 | 1.03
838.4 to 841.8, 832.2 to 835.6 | 1.01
